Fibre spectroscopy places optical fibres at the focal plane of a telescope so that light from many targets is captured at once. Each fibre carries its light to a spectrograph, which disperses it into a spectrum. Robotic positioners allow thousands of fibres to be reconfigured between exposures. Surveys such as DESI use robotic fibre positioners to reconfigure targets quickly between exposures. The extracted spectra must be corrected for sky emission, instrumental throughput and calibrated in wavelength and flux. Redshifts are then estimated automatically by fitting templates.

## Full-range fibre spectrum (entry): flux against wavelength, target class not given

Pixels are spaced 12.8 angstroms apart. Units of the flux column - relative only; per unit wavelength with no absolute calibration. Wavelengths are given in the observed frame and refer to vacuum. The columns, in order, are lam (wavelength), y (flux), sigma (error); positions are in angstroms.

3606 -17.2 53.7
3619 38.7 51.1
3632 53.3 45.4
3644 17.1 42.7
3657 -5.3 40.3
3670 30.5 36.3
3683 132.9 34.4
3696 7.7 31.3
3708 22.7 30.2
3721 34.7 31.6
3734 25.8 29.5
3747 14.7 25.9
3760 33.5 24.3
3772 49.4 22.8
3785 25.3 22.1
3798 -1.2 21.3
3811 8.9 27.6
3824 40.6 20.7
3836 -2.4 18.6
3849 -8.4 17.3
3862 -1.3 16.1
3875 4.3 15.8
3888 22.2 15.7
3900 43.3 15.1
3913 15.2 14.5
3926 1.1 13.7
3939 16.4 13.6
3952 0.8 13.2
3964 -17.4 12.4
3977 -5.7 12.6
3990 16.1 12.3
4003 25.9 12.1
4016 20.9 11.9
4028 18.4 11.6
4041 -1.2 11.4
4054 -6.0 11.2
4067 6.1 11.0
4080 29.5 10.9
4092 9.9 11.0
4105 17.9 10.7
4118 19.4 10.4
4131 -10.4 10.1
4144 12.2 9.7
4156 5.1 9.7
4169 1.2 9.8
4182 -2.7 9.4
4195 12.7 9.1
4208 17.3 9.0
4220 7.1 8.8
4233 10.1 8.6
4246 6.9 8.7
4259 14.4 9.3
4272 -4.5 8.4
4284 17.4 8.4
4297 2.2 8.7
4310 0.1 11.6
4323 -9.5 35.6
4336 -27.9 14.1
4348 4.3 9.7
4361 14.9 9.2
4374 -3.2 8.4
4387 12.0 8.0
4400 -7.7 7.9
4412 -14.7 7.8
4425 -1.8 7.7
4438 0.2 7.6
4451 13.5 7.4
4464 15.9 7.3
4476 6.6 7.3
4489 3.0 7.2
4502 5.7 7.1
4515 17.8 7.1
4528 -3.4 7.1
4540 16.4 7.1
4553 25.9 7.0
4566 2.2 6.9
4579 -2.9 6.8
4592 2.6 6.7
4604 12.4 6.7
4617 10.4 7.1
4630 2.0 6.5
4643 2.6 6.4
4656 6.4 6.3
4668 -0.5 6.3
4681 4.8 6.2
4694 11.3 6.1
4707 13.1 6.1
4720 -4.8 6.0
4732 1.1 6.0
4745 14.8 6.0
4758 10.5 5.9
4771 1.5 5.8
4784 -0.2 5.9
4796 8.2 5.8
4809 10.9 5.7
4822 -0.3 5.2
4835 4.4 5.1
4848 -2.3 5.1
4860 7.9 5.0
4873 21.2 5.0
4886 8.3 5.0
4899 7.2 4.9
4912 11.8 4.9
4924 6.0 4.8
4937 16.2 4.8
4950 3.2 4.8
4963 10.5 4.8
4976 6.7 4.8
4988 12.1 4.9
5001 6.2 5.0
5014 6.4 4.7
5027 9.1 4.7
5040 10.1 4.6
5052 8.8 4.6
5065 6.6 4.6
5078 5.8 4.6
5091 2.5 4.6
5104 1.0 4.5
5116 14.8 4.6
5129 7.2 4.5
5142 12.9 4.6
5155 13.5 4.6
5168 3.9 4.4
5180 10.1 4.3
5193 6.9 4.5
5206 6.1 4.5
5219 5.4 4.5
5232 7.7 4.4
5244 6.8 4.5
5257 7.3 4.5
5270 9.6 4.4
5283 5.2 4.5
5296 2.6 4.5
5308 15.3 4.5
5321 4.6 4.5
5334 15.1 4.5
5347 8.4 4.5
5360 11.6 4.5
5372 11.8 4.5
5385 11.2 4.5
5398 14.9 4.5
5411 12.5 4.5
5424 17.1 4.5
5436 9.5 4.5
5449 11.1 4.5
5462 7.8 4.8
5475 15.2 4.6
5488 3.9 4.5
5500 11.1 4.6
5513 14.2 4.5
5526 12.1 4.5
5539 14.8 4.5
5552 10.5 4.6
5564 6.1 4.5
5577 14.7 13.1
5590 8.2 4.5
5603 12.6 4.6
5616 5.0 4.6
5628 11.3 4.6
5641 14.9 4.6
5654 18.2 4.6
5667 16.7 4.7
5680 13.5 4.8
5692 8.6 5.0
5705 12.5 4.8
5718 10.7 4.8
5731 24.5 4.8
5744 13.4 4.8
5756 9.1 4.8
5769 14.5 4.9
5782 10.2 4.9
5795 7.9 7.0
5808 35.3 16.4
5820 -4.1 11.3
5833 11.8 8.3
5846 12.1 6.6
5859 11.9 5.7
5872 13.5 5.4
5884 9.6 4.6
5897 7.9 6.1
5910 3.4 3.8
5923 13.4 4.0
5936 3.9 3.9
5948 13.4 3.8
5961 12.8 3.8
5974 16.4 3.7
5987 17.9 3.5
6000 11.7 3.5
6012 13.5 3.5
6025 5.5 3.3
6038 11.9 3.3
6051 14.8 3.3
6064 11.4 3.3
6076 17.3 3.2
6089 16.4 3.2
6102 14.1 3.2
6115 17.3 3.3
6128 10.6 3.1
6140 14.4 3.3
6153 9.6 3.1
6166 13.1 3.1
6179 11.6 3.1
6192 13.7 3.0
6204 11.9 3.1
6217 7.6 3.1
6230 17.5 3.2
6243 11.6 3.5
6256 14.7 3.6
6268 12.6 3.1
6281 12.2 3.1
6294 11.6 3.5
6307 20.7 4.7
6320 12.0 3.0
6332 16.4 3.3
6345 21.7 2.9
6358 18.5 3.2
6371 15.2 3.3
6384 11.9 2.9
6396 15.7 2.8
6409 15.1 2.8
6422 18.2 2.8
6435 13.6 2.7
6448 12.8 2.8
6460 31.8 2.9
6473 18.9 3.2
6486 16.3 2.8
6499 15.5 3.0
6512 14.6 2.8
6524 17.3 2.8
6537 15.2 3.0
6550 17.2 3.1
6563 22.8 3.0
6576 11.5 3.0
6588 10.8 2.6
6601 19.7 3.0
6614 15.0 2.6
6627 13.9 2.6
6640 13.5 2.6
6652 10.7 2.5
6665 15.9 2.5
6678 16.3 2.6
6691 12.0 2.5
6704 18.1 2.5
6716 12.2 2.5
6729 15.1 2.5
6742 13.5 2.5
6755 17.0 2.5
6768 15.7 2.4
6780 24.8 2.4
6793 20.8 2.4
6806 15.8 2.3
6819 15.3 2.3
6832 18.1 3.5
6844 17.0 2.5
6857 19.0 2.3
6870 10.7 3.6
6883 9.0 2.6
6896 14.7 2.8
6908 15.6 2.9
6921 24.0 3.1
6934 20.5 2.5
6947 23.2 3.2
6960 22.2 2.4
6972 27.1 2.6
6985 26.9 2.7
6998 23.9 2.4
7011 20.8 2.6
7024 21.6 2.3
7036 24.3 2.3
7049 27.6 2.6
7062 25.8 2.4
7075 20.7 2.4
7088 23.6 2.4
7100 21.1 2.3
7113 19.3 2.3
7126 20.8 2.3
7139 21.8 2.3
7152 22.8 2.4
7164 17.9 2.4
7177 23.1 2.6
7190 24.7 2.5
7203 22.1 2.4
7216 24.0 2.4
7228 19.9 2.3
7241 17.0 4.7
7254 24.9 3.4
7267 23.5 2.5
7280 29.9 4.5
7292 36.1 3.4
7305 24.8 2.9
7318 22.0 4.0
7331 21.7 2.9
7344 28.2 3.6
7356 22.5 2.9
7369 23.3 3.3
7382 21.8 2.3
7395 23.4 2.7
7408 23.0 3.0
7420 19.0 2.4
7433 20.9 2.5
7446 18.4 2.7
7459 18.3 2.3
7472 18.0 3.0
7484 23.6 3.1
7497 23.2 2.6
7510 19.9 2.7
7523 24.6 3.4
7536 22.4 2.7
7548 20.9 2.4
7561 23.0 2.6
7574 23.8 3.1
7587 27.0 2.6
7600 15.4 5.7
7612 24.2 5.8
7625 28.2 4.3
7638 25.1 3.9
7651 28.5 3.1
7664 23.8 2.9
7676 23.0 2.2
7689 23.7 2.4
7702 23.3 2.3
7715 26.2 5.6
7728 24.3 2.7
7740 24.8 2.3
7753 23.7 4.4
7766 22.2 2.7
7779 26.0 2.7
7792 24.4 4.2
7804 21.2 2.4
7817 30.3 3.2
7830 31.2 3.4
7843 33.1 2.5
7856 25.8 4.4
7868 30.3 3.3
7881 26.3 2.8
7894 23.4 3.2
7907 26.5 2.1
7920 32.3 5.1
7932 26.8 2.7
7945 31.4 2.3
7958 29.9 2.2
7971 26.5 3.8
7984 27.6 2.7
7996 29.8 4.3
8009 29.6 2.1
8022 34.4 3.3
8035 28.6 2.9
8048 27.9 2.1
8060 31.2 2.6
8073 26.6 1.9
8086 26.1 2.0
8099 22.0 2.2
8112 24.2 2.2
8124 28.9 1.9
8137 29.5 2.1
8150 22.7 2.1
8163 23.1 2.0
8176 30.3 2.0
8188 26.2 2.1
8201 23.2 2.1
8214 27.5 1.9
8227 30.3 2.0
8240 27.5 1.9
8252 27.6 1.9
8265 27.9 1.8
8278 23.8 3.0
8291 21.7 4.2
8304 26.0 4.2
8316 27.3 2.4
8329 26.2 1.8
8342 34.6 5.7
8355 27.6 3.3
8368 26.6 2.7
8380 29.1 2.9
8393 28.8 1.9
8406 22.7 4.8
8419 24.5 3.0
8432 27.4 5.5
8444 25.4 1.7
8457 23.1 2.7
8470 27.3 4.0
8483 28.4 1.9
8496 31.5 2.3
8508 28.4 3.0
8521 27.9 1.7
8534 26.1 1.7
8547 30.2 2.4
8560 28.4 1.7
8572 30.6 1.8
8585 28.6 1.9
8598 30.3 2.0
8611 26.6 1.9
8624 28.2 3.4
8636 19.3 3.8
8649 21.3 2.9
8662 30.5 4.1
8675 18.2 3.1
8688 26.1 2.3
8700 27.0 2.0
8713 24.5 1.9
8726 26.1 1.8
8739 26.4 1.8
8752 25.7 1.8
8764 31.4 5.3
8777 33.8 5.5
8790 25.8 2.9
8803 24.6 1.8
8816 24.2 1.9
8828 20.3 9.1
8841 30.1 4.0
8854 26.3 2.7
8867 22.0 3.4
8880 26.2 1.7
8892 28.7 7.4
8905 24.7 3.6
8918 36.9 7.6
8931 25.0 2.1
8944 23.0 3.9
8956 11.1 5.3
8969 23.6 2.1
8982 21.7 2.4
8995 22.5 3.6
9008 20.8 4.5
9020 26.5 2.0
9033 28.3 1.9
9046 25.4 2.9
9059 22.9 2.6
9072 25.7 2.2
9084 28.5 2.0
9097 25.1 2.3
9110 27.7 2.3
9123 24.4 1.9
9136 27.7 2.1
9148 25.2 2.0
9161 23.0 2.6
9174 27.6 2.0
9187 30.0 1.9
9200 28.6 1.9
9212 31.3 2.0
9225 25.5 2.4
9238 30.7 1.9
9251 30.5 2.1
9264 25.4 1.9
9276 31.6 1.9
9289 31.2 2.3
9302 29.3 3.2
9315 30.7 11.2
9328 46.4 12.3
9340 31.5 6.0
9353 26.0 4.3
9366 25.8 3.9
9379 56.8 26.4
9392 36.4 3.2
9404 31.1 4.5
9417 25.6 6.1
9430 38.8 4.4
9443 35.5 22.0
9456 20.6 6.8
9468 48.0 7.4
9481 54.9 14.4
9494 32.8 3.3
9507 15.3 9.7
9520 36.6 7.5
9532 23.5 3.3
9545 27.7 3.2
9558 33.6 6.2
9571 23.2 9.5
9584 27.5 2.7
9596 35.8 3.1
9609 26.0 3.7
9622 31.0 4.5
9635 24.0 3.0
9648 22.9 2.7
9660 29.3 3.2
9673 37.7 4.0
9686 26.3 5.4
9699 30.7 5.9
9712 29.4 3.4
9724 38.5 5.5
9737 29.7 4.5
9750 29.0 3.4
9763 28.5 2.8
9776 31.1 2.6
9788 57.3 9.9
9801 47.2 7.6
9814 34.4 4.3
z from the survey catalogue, 0.73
